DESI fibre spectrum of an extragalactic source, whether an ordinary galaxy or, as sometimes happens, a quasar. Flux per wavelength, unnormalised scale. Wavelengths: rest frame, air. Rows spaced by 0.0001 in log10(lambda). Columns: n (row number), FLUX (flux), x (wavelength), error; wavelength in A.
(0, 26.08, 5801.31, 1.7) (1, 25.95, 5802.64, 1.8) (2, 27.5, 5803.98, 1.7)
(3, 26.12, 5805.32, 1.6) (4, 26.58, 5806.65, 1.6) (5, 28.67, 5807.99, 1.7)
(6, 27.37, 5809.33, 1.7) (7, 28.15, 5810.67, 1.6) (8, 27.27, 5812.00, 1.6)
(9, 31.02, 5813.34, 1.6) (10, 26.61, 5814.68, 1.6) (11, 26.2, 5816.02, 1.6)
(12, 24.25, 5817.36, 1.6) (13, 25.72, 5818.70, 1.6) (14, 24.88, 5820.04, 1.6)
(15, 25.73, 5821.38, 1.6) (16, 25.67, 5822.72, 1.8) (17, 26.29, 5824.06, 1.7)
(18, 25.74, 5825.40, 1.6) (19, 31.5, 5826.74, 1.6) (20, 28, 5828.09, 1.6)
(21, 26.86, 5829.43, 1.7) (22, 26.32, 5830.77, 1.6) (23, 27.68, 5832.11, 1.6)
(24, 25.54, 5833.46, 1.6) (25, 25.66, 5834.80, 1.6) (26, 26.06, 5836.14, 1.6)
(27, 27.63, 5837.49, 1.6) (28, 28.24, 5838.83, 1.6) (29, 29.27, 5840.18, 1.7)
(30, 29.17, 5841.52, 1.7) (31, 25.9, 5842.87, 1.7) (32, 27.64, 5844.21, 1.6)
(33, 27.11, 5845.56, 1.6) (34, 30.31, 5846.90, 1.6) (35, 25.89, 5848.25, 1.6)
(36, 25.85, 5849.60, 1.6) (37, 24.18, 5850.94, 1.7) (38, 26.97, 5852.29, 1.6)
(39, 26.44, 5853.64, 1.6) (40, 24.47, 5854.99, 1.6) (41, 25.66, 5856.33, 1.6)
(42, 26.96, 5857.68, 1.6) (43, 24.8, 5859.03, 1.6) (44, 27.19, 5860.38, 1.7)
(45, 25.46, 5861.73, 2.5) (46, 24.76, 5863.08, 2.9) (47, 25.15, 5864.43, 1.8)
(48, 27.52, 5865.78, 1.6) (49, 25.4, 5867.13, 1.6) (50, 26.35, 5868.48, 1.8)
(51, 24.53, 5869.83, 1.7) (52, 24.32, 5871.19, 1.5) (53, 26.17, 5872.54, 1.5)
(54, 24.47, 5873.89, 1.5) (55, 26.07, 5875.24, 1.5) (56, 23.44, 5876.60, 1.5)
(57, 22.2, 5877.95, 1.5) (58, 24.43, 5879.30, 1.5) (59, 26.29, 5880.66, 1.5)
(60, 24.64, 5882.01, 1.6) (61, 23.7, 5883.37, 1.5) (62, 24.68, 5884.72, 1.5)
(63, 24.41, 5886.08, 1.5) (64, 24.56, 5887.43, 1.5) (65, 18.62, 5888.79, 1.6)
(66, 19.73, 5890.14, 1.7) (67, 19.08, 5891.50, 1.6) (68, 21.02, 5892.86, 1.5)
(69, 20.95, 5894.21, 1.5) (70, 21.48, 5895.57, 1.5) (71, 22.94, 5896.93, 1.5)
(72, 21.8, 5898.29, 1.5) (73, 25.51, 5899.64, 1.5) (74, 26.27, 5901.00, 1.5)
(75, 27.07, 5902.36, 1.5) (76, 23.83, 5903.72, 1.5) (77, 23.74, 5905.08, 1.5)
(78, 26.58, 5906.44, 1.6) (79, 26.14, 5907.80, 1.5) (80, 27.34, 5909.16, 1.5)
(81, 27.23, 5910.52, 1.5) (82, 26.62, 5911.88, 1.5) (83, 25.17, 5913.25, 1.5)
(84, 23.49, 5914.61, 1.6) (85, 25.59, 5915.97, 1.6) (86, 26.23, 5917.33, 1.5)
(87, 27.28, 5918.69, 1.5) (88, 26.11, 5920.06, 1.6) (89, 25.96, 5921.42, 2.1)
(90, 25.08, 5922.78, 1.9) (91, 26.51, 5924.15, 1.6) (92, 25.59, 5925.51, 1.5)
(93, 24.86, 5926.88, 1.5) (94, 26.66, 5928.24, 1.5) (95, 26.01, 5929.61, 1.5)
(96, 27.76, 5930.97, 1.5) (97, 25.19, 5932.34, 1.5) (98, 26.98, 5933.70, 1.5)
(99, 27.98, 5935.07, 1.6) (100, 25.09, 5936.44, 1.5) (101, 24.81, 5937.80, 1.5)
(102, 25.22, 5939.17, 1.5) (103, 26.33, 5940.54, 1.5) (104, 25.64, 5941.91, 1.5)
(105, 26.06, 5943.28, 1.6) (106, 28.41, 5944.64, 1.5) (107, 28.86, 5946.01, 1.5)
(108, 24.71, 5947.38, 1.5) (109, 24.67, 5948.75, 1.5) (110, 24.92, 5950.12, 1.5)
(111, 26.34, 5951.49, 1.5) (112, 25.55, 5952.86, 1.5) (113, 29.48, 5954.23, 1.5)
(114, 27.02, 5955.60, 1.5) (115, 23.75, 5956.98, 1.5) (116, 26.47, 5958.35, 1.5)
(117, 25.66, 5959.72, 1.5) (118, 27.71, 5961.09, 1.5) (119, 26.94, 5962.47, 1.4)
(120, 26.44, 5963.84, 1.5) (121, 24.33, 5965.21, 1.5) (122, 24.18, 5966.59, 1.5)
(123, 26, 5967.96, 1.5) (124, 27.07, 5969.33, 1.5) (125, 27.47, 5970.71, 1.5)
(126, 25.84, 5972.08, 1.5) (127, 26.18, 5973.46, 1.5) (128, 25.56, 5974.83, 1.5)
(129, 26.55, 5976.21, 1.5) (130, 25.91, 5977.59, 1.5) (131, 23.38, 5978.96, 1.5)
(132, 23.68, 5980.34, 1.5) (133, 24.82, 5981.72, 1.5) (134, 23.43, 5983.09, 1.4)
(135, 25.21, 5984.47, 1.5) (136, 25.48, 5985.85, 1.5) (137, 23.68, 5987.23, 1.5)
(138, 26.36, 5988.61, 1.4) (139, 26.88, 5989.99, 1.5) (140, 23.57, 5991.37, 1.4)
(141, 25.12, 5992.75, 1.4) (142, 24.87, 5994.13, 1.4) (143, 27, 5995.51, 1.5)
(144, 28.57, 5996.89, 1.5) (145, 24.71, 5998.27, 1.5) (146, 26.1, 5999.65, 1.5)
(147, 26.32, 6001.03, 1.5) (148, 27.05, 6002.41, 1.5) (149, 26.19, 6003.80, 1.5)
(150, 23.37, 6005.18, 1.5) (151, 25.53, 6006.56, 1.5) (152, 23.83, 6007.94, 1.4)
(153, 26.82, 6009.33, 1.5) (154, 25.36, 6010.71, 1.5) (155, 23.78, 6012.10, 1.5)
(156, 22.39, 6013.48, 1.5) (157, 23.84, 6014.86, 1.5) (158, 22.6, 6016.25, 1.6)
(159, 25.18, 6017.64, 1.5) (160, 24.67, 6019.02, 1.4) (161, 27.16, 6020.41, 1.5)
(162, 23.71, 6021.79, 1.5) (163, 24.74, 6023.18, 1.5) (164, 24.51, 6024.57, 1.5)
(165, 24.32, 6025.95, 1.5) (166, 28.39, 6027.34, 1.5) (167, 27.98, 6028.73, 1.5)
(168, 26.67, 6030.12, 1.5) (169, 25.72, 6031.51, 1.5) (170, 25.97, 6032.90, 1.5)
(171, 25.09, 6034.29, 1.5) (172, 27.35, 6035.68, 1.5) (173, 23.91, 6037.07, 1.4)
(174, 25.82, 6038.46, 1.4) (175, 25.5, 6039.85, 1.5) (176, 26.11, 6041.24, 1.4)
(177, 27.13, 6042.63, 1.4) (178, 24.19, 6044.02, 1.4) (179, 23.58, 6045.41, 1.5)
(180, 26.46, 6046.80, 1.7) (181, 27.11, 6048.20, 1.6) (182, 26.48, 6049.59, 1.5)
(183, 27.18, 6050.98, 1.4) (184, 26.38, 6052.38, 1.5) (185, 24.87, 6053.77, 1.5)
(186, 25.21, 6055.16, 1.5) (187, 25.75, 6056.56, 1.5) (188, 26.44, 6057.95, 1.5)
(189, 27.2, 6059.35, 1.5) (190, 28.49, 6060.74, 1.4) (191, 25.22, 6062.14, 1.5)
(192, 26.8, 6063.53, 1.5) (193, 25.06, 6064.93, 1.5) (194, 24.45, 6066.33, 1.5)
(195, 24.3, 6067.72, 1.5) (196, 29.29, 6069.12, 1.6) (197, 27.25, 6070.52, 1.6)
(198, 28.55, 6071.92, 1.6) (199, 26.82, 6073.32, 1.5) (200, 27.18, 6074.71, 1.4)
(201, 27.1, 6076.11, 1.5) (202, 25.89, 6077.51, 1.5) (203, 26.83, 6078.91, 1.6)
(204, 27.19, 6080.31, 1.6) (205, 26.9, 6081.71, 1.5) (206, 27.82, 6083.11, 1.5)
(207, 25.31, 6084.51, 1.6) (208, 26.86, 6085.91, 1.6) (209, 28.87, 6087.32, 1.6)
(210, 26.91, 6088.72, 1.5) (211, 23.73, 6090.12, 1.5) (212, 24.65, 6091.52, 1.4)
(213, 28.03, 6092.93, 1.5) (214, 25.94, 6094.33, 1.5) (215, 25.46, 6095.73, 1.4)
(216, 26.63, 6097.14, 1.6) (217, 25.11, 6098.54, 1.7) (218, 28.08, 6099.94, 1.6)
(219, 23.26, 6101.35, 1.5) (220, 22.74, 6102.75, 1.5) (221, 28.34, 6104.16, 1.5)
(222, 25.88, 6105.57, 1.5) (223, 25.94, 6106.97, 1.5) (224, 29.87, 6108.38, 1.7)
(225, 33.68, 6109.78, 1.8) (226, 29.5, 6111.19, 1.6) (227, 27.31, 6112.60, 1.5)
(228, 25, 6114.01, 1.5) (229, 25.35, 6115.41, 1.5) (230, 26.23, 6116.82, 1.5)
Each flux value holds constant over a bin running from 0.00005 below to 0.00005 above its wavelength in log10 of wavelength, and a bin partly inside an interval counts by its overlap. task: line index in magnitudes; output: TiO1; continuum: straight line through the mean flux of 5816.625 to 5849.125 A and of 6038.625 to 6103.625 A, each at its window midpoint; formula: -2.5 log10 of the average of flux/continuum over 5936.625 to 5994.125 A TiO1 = 0.03 mag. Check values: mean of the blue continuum 27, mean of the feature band 25.7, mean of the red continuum 26.2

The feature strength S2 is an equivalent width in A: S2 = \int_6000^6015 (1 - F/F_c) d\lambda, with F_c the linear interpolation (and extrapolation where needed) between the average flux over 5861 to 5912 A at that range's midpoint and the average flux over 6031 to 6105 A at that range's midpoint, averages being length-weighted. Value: 0.3 A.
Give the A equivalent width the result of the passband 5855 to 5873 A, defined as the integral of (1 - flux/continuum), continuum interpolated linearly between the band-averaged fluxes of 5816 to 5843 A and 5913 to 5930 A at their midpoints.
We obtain 0.5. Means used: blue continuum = 26.8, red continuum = 25.7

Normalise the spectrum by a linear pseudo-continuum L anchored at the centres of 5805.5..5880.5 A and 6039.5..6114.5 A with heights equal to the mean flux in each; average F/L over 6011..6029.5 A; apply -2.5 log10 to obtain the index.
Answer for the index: 0.07 mag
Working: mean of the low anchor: 26.4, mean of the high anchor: 26.5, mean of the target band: 24.9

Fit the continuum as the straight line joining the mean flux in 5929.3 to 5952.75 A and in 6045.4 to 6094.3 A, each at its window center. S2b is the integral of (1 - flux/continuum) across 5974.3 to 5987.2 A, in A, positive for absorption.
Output 0.7 A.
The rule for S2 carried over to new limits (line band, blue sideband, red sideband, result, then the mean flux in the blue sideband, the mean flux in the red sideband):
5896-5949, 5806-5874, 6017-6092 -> 1.22 A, 26.6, 26.2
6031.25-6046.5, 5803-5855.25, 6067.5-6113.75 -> 0.79 A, 26.9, 26.9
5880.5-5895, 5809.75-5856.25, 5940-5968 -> 2.29 A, 26.9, 26.2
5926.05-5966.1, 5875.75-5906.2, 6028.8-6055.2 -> -3.25 A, 23.3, 25.9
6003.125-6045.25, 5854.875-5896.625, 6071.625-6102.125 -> 0.88 A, 24.1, 26.5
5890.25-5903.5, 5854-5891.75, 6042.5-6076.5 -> 1.06 A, 24.5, 26.3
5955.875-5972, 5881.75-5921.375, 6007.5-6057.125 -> -0.79 A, 24.2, 25.4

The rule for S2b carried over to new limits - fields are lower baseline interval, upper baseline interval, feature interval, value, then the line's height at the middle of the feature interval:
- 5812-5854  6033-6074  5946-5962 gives 0.20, 26.5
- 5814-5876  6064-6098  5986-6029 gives 1.94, 26.5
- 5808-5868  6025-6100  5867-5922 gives 4.54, 26.6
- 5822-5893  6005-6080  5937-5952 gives -0.17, 25.7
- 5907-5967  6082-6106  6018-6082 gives -0.09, 26.1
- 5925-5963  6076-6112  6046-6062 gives 0.12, 26.6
